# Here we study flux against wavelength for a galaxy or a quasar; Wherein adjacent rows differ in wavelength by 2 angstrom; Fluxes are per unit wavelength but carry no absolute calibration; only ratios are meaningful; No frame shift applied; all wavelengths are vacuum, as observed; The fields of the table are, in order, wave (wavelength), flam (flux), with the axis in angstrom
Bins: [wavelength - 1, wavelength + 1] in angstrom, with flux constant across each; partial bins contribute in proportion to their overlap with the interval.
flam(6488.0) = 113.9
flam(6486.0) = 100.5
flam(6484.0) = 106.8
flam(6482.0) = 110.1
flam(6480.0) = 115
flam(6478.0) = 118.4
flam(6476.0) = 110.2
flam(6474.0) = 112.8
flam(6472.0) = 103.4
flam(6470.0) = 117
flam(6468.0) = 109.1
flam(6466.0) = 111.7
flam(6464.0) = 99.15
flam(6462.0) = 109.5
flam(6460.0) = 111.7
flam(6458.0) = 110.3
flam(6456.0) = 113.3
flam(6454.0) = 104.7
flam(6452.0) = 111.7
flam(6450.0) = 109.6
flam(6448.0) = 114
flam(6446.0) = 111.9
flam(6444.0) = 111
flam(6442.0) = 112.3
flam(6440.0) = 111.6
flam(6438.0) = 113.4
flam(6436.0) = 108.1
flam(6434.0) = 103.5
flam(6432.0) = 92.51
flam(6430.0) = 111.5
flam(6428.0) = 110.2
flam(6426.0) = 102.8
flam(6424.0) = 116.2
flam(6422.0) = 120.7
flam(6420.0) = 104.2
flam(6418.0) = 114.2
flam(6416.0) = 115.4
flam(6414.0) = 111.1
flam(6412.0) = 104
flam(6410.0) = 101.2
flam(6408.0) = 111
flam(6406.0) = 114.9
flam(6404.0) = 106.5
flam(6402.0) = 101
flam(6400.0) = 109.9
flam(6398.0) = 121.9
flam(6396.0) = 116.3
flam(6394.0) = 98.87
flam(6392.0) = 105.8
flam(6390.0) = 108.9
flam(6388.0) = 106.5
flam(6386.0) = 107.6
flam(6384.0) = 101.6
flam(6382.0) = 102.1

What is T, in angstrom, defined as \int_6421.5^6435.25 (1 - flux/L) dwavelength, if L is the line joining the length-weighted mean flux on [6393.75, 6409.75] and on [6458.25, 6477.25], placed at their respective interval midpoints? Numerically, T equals 0.3 angstrom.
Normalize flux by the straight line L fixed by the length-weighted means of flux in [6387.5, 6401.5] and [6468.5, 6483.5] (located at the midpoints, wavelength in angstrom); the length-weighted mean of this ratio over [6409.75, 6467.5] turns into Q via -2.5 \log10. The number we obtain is 0.01 mag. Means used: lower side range 110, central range 109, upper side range 112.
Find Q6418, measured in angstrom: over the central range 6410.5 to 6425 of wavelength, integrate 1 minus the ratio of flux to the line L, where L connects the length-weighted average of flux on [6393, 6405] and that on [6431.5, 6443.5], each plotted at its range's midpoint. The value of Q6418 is -0.5 angstrom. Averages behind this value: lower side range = 109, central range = 112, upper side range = 108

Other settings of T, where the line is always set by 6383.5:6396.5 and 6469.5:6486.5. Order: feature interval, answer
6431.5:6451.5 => -0.1 angstrom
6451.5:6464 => 0.0 angstrom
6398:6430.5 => -0.8 angstrom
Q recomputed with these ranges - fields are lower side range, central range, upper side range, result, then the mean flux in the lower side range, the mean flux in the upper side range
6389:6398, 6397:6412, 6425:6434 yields -0.02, 109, 104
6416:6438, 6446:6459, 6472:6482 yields 0.00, 109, 113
